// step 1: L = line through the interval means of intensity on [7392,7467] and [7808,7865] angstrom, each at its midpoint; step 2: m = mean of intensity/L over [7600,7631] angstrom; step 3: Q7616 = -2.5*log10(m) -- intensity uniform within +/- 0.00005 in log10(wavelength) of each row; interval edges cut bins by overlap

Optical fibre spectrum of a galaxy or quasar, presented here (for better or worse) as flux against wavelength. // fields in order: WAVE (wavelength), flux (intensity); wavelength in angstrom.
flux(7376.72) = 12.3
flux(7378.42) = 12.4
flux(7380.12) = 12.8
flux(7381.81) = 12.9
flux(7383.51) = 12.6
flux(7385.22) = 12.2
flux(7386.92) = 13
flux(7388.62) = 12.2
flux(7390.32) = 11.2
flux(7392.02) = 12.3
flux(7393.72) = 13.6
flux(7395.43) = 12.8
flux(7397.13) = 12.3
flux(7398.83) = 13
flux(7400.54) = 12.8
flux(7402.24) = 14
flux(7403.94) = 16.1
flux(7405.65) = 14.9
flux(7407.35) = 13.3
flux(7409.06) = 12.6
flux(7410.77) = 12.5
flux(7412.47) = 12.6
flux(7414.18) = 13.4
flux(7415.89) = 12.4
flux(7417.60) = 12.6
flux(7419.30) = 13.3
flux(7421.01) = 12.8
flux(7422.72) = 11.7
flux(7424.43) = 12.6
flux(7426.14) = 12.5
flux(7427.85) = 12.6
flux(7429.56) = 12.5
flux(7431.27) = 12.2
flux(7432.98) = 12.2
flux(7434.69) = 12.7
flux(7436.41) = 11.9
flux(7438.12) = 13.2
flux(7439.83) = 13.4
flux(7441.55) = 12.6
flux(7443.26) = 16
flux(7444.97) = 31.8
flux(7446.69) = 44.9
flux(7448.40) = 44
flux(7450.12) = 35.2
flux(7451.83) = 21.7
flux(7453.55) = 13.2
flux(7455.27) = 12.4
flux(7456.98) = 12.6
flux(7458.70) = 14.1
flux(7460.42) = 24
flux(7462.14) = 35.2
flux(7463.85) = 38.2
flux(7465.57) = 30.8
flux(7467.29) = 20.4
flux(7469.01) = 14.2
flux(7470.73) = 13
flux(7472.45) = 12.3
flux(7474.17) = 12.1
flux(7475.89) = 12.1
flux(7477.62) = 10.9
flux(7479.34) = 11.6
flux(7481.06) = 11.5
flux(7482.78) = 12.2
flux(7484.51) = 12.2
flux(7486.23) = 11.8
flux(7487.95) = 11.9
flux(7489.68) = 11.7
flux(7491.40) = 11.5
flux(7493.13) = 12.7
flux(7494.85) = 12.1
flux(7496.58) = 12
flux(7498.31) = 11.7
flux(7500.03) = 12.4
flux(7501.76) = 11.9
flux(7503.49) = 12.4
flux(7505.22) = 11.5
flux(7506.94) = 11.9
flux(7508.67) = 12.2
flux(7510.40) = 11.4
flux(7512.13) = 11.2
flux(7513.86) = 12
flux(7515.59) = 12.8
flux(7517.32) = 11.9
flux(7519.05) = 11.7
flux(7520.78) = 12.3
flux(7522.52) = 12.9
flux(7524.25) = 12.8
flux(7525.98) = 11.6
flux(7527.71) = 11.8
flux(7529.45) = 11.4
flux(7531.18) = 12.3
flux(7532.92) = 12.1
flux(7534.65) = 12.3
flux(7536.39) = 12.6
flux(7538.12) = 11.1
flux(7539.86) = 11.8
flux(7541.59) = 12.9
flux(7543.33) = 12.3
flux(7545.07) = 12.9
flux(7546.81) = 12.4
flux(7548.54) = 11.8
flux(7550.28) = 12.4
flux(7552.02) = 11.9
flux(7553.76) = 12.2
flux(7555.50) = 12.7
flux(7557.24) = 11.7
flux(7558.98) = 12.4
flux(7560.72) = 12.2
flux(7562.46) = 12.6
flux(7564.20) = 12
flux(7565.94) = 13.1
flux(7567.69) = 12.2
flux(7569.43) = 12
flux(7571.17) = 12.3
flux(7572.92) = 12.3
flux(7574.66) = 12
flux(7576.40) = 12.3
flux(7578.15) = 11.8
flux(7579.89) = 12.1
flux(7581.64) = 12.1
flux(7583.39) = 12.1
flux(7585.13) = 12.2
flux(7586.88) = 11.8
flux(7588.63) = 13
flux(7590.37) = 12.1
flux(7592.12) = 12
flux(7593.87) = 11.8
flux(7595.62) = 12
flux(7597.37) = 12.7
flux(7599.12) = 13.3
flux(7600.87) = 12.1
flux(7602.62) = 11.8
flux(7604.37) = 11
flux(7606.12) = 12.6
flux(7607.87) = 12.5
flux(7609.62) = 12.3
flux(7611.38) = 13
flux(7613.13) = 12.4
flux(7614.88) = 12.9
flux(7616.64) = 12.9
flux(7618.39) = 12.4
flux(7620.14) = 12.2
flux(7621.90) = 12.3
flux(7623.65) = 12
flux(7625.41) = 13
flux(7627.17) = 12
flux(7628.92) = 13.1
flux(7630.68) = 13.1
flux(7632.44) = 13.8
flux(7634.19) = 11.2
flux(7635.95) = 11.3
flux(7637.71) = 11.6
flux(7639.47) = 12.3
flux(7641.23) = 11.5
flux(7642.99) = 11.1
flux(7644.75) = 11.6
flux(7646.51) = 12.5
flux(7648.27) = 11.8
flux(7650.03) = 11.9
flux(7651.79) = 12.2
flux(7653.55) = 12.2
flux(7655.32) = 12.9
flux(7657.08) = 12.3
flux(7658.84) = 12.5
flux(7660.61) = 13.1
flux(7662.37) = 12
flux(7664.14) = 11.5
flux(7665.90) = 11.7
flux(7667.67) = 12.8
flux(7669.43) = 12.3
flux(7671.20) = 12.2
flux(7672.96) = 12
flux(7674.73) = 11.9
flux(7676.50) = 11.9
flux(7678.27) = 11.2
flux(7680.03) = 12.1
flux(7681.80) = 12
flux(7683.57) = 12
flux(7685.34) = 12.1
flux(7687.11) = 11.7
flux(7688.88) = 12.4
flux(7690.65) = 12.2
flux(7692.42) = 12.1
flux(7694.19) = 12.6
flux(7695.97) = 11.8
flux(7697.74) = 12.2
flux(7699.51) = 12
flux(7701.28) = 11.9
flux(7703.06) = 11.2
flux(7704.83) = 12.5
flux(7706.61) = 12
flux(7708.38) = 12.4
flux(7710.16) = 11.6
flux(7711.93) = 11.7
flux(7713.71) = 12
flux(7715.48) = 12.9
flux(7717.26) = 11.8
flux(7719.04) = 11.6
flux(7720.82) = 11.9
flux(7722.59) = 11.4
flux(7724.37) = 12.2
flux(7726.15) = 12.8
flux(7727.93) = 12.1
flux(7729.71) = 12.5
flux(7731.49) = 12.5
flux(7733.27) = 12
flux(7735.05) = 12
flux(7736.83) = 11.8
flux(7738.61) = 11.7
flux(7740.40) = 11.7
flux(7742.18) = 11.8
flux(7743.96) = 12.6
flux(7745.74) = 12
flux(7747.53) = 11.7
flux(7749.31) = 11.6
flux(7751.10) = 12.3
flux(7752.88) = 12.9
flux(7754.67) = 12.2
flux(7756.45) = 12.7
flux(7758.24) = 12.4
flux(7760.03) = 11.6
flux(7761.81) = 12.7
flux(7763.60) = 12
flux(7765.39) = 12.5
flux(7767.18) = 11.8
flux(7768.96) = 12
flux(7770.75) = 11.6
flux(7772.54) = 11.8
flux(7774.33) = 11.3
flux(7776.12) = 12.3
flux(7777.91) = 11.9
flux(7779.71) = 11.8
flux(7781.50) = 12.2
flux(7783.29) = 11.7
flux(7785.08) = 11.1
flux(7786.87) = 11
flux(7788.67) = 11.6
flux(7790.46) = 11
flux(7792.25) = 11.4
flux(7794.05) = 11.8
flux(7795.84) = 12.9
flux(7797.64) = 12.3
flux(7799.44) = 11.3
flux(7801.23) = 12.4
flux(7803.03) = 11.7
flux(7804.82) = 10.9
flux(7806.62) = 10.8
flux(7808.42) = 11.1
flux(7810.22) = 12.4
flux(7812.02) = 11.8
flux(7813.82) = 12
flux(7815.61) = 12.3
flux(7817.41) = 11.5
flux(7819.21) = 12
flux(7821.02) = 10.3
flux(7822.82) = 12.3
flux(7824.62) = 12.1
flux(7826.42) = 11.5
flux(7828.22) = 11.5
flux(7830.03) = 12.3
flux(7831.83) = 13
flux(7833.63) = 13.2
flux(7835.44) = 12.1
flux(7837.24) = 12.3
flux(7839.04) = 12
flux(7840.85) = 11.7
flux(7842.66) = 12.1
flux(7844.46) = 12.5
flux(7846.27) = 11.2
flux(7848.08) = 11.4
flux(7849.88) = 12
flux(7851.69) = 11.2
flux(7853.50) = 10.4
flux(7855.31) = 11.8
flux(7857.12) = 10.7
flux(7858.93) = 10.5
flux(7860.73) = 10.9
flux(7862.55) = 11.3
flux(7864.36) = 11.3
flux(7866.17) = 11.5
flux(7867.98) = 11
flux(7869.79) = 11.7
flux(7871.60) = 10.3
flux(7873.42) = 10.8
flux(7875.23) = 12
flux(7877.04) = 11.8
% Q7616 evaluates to 0.19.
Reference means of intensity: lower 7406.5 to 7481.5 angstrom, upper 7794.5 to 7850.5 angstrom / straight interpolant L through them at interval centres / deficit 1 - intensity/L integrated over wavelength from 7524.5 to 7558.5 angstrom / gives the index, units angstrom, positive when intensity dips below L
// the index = 8.0 angstrom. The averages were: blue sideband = 17.3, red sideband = 11.9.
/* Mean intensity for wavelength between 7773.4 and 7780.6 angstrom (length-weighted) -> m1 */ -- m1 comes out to 11.8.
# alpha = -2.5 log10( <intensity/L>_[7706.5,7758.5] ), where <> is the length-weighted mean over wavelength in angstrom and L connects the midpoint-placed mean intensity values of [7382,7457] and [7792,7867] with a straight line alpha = 0.04 mag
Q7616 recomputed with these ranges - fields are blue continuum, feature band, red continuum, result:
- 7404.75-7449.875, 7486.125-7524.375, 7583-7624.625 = 0.21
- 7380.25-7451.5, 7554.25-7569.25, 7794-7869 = 0.15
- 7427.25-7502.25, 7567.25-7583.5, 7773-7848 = 0.26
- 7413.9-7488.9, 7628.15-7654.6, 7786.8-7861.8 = 0.19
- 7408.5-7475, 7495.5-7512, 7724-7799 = 0.37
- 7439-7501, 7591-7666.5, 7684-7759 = 0.17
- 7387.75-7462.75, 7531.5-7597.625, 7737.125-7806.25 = 0.18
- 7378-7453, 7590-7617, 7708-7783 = 0.10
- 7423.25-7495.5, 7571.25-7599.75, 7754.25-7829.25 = 0.24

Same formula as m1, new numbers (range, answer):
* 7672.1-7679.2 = 11.8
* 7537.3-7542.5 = 11.9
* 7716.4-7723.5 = 11.7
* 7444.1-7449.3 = 40.1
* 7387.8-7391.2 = 11.7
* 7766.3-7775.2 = 11.7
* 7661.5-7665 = 11.7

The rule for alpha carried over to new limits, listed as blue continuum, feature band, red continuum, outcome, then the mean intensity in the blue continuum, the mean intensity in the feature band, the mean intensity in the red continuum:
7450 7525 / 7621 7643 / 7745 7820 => 0.09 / 14.7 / 12.2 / 11.9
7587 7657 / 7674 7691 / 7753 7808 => 0.01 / 12.3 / 11.9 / 11.8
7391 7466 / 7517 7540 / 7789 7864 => 0.30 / 17.2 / 12.1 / 11.7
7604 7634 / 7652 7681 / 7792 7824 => 0.02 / 12.6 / 12.2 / 11.7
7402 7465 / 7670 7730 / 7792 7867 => 0.14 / 17.8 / 12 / 11.7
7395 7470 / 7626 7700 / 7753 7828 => 0.14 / 17.5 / 12.1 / 11.8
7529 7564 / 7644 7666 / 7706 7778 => -0.01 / 12.2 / 12.2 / 12.1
